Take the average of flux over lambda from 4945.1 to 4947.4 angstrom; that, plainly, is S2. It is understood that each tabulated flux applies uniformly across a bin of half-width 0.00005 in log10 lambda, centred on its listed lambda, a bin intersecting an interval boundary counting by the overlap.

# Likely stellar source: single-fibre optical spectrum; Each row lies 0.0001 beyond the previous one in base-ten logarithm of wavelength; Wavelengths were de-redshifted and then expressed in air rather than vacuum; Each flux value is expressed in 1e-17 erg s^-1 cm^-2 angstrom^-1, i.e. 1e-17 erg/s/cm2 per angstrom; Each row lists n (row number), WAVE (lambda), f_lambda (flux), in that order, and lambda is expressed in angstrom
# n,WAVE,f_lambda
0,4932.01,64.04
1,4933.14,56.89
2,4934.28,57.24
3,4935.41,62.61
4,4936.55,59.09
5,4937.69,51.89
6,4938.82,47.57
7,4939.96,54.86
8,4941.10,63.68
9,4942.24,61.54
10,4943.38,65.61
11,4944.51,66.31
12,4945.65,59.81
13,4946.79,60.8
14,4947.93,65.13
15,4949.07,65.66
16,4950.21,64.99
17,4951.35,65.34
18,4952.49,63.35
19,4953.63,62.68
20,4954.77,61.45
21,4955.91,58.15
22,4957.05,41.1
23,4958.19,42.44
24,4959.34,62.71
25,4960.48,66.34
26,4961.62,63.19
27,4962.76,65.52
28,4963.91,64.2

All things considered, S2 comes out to 60.3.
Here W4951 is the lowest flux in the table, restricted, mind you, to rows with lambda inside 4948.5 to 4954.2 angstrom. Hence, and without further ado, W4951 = 62.68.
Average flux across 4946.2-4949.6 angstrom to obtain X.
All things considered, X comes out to 63.8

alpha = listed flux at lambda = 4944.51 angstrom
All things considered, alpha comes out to 66.31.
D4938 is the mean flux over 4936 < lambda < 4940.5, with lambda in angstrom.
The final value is 53.3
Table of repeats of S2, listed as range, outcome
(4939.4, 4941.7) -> 59.2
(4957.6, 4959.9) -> 52.3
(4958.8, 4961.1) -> 64.6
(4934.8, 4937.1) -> 60.9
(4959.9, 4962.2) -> 65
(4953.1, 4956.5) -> 60.7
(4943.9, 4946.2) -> 63.3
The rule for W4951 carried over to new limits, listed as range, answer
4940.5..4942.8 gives 61.54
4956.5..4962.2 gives 41.1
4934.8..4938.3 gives 51.89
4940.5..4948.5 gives 59.81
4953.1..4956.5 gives 58.15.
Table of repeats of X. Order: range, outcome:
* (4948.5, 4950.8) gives 65.3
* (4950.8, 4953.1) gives 64.3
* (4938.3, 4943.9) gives 58.6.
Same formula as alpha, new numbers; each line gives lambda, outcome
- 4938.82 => 47.57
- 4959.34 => 62.71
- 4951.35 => 65.34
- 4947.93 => 65.13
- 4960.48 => 66.34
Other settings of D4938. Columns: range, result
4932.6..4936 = 58.9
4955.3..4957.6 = 50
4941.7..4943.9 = 63.5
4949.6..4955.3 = 63.6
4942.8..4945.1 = 66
